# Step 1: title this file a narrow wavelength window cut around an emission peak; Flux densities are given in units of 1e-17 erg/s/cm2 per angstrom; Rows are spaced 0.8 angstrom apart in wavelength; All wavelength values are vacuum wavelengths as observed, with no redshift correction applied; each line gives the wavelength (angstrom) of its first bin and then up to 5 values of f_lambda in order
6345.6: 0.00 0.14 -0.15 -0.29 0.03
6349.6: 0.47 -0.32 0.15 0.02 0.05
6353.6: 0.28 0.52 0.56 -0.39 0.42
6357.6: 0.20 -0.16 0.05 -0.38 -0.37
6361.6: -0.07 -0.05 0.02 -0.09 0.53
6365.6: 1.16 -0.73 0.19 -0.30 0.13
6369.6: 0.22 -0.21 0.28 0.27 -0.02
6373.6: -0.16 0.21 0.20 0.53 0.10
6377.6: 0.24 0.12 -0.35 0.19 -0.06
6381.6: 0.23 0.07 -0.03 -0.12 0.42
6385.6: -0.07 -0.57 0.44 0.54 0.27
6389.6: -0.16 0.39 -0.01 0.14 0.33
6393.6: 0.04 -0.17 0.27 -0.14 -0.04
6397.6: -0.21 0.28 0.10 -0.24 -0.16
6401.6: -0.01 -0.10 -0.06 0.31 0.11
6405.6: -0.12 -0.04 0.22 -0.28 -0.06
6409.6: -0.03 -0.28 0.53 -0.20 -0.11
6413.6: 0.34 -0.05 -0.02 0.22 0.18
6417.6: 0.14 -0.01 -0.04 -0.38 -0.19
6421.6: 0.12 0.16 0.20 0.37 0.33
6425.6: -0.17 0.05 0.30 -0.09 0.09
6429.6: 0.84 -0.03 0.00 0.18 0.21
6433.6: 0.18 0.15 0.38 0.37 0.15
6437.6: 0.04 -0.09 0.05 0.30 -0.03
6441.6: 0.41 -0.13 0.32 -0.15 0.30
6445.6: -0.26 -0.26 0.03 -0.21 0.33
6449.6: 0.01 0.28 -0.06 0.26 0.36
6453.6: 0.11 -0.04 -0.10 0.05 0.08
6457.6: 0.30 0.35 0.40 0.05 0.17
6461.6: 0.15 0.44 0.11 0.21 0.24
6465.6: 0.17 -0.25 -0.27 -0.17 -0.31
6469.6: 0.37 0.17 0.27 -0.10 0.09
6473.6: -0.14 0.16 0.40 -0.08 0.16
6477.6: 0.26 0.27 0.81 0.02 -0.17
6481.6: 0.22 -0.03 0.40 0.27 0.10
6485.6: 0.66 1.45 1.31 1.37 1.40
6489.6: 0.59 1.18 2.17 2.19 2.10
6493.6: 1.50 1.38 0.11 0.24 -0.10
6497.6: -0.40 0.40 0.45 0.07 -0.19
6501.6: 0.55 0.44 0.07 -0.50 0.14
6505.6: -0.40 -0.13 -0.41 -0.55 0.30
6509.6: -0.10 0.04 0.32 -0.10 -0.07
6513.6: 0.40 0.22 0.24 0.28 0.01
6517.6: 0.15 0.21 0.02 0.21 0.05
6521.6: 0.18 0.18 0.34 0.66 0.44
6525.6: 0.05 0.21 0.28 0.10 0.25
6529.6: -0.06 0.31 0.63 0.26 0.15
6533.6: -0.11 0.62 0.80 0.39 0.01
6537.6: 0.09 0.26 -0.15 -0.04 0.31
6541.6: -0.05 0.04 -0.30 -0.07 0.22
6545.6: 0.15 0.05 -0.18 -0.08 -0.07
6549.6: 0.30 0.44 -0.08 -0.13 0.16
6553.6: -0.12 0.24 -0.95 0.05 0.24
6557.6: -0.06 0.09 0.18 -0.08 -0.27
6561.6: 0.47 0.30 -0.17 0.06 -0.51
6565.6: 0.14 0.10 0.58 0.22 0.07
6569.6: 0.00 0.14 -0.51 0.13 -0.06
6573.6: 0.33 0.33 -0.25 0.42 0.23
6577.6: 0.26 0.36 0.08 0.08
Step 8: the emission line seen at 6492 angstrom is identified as [O II]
